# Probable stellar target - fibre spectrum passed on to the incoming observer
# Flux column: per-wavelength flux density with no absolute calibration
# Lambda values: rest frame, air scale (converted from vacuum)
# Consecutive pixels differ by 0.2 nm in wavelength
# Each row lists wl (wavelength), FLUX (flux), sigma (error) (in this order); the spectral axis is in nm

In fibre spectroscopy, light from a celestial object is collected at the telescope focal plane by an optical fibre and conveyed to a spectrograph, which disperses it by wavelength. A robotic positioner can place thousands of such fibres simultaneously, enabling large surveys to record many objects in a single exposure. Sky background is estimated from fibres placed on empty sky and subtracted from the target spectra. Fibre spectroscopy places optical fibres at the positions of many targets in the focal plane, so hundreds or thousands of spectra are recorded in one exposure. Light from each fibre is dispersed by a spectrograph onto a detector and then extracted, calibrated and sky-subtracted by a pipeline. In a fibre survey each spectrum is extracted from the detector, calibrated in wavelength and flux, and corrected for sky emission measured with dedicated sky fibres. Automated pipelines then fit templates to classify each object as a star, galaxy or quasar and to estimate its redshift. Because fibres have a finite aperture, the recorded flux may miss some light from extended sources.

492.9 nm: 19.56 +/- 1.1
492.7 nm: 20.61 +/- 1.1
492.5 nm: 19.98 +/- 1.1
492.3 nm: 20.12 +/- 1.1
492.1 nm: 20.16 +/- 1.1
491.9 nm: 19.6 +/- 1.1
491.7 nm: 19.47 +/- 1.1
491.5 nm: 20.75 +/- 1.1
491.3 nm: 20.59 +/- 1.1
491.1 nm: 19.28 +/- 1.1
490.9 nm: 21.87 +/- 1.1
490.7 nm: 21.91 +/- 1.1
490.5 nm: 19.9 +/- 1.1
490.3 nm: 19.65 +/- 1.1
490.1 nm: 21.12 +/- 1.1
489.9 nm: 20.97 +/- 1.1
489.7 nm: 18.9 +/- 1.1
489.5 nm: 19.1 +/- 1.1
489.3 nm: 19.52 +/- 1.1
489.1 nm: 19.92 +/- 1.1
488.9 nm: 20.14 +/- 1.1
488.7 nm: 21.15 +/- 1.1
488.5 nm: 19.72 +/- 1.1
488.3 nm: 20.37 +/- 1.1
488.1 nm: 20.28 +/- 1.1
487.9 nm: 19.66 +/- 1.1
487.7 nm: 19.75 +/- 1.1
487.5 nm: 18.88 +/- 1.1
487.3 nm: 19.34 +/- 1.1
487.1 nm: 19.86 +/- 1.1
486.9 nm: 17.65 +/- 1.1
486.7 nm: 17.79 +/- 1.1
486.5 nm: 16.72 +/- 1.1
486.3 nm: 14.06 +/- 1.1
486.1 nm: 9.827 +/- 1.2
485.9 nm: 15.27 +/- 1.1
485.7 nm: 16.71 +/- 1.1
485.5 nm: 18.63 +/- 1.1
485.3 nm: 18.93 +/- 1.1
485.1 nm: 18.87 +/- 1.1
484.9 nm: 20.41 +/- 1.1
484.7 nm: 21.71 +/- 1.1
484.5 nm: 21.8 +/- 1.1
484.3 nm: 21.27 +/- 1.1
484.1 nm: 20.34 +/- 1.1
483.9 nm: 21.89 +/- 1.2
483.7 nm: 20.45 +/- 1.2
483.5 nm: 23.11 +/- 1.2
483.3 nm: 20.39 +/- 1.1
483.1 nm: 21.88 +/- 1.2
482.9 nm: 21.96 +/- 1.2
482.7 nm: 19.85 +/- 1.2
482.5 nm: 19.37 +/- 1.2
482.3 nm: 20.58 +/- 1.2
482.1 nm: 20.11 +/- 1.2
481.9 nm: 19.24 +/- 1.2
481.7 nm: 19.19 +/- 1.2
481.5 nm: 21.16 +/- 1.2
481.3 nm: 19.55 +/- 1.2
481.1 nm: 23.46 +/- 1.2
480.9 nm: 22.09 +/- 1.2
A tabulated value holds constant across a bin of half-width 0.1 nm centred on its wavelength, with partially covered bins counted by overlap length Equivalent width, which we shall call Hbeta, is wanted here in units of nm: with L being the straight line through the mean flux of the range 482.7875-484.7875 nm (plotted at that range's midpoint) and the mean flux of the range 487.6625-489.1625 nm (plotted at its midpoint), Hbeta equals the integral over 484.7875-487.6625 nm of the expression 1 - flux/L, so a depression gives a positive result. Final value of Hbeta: 0.46 nm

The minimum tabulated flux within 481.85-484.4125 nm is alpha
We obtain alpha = 19.24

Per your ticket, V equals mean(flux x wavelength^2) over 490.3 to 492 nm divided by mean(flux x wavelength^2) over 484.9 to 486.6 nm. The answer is 1.27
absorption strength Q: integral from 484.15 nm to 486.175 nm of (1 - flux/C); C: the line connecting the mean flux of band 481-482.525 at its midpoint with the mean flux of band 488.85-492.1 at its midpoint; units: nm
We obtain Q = 0.180 nm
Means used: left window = 20.4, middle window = 18.5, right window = 20.2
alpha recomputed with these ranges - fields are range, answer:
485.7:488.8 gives 9.827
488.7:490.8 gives 18.9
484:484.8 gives 20.34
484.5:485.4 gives 18.87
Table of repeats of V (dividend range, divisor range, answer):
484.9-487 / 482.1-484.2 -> 0.80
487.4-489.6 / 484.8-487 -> 1.19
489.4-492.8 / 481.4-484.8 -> 1.00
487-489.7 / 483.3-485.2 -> 0.96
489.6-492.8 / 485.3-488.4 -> 1.17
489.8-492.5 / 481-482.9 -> 1.04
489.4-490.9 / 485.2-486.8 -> 1.29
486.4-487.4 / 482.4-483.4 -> 0.90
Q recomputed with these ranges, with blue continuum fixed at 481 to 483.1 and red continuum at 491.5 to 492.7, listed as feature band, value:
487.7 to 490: 0.02 nm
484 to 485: -0.04 nm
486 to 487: 0.25 nm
